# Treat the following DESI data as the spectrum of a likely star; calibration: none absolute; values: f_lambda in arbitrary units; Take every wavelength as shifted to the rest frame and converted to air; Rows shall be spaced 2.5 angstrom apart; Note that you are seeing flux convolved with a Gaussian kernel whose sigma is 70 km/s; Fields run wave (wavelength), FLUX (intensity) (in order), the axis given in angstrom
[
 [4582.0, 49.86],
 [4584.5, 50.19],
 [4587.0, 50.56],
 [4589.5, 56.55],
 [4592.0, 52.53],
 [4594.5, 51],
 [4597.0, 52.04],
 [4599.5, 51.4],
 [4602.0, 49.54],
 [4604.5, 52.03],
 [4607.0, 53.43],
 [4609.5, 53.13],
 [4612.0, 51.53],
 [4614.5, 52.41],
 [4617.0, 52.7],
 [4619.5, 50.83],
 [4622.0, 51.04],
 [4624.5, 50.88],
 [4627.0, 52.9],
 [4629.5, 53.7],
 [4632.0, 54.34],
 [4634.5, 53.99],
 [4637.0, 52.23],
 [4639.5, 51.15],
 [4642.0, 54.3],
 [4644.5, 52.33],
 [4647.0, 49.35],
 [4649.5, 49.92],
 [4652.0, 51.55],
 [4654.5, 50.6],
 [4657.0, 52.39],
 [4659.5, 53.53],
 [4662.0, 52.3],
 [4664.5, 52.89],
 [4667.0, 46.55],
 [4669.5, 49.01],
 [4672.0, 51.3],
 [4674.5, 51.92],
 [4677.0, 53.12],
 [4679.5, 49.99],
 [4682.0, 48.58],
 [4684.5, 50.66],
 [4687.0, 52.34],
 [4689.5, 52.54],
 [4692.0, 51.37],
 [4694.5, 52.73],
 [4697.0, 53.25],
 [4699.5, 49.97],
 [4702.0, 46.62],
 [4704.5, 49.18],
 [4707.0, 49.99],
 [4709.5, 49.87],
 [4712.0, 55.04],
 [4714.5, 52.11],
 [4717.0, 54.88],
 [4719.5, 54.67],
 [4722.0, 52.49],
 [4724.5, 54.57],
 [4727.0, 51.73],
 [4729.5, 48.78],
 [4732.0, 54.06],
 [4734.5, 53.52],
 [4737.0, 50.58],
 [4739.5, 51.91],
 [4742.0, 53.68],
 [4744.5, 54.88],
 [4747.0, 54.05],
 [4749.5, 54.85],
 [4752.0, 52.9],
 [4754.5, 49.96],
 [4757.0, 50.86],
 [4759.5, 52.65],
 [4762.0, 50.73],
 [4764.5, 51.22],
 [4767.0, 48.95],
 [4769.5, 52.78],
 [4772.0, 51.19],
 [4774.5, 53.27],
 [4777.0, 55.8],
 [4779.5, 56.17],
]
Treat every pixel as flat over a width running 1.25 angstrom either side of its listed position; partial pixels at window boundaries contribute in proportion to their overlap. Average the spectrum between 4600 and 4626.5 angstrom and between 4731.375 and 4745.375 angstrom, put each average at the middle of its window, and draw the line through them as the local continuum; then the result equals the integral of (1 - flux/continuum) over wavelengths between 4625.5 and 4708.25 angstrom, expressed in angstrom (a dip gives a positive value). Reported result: 1.4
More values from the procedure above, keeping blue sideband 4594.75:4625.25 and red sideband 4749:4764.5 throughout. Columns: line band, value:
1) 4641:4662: 0.0 angstrom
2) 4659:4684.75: 0.5 angstrom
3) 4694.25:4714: 0.4 angstrom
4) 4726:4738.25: 0.0 angstrom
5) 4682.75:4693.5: 0.0 angstrom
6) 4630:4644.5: -0.4 angstrom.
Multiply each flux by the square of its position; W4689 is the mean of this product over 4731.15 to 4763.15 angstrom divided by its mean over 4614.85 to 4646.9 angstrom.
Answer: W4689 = 1.06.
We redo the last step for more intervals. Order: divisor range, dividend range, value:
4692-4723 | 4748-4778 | 1.03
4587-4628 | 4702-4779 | 1.06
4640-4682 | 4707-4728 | 1.06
